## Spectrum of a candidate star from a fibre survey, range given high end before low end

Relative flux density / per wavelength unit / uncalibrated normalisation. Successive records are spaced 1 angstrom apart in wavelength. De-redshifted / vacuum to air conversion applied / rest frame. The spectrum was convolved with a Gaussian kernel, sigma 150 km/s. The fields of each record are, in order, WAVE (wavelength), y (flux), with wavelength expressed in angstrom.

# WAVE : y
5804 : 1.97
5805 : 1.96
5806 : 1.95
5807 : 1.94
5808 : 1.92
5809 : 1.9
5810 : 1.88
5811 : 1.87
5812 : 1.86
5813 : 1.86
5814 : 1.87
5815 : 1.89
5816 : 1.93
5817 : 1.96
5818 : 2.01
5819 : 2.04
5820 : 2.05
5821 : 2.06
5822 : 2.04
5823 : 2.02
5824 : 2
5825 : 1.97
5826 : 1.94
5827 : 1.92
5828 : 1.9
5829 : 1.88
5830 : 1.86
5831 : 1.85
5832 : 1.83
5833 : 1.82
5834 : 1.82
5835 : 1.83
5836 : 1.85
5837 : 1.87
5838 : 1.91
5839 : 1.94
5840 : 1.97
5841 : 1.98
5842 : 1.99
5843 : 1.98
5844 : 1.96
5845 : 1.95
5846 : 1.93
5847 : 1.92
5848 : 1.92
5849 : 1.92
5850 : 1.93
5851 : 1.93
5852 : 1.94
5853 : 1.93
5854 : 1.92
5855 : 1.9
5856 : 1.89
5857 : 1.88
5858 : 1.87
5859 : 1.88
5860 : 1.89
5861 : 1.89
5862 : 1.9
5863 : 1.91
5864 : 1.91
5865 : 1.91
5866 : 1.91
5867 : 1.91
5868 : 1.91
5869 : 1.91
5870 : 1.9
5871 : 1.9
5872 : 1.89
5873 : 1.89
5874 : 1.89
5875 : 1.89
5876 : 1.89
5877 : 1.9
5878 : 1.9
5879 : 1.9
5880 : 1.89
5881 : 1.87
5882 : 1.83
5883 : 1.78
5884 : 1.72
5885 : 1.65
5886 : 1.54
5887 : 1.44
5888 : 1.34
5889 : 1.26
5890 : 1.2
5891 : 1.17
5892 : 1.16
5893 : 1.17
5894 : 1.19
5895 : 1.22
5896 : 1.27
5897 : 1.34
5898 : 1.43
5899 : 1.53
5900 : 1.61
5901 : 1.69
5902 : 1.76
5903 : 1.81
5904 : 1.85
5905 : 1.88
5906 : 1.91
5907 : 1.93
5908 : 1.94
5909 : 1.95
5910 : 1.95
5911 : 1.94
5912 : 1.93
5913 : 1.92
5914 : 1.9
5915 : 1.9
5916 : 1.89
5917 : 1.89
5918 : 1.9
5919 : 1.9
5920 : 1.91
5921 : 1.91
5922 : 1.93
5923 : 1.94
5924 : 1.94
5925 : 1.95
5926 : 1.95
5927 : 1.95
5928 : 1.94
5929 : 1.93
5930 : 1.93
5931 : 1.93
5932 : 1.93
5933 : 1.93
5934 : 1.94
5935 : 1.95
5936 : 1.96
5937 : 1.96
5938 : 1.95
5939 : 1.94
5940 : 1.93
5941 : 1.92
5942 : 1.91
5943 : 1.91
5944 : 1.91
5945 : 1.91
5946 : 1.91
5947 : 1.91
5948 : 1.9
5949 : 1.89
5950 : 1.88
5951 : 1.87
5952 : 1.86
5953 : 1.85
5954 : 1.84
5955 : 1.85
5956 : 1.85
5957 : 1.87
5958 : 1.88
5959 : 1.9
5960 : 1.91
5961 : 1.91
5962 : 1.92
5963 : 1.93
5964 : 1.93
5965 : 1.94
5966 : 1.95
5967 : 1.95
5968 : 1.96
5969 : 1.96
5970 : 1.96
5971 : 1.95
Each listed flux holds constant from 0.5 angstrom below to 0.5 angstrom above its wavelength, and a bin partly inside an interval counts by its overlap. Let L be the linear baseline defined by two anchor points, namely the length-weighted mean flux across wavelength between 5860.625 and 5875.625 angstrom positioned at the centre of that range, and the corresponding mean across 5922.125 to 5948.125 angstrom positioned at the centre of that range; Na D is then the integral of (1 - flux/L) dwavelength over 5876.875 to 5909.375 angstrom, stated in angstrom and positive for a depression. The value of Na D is 5.3 angstrom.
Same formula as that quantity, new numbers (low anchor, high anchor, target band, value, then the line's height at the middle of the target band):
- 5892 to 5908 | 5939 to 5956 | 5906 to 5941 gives -4.1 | 1.73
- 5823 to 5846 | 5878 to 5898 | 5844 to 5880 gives -4.7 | 1.69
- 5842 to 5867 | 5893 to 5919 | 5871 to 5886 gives -0.1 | 1.83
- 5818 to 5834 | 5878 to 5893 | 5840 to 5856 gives -1.3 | 1.8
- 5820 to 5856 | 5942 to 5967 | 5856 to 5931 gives 5.3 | 1.91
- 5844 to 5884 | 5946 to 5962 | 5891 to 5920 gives 2.9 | 1.89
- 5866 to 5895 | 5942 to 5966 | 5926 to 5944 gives -1.0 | 1.84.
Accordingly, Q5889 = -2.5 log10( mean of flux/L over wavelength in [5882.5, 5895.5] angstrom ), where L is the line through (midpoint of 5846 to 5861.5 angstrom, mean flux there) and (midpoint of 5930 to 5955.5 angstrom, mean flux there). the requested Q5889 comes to 0.36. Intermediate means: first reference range 1.91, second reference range 1.91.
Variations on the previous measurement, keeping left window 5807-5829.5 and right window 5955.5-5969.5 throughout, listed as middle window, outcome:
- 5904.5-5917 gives 0.01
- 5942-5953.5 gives 0.02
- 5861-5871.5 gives 0.02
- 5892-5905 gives 0.28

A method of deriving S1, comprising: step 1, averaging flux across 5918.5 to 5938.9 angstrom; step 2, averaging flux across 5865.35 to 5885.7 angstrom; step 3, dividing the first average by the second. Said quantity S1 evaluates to 1.0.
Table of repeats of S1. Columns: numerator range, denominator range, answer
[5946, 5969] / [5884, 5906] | 1.29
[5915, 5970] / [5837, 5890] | 1.03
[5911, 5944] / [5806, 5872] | 1.00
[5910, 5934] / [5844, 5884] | 1.01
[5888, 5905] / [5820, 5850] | 0.74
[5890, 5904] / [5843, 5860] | 0.74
